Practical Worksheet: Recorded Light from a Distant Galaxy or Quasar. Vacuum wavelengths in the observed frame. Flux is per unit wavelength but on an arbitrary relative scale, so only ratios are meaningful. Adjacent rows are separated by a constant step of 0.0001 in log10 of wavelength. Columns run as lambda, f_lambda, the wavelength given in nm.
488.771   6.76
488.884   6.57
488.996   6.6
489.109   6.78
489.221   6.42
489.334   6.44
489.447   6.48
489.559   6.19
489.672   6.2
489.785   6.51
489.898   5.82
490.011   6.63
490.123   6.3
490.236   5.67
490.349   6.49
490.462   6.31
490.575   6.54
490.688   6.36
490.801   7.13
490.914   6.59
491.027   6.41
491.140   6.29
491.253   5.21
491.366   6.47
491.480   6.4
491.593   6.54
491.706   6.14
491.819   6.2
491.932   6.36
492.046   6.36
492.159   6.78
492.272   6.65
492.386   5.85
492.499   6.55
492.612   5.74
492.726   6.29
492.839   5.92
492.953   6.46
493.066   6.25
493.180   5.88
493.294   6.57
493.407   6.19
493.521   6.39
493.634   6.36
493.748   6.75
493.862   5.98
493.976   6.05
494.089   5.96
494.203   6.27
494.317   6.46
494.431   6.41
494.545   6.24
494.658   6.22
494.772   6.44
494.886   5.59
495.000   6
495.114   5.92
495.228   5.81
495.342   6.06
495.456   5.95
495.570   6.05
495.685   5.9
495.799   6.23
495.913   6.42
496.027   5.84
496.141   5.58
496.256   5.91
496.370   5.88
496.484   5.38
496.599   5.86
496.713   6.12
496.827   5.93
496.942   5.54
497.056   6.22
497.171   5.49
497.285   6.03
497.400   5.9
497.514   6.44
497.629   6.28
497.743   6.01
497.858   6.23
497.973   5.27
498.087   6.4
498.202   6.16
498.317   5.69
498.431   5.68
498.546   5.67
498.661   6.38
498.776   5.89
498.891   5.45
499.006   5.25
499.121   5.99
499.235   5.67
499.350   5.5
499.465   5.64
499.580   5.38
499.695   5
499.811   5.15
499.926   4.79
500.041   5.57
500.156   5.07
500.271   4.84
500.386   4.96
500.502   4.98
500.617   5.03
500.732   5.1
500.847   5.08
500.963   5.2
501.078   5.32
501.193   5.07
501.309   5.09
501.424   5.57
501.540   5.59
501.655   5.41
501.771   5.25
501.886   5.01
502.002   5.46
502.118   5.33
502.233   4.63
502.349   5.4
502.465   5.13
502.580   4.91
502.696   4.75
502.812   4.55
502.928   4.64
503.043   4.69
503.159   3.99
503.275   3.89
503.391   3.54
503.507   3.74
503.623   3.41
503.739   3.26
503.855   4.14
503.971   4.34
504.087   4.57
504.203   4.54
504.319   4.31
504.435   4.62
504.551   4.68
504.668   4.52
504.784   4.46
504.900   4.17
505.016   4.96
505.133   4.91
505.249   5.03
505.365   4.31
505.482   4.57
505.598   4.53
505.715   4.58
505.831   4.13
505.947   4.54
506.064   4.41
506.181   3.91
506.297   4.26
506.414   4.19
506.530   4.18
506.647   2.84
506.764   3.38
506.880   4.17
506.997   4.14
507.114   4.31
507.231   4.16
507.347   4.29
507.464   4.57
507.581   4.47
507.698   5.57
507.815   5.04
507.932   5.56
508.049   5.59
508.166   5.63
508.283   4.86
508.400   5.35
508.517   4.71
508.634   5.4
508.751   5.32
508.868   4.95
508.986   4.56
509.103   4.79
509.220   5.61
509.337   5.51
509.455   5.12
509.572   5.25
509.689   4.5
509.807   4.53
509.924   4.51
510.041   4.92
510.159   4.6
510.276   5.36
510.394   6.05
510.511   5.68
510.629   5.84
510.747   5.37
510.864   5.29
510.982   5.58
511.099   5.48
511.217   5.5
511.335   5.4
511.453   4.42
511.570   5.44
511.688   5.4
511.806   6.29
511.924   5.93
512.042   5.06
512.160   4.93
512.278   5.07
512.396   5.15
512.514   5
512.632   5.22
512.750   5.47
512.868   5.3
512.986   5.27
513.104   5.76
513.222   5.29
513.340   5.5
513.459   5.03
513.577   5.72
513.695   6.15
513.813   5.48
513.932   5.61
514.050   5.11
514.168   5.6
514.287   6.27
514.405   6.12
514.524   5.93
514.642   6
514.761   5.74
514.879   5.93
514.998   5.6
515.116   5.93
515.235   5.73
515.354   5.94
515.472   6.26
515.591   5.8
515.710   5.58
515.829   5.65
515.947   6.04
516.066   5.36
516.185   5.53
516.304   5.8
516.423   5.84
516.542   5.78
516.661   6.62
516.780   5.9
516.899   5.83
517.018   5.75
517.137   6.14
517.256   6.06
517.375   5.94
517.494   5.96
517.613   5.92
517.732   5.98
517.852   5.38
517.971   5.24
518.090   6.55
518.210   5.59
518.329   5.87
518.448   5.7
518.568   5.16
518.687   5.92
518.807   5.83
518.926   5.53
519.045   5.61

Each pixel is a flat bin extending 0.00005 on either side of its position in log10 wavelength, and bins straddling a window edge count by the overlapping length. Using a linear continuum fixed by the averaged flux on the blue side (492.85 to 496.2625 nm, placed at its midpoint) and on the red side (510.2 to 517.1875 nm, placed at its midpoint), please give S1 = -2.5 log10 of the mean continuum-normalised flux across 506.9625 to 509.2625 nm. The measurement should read 0.17 mag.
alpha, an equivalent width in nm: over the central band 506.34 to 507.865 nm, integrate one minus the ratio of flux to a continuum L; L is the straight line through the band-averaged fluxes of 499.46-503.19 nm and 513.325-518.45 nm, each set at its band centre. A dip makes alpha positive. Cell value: 0.32 nm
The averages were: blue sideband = 5.08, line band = 4.25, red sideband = 5.81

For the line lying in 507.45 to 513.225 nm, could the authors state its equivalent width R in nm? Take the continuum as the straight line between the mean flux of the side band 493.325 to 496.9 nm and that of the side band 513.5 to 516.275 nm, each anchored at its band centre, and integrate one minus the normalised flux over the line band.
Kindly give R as 0.61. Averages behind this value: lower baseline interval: 6.07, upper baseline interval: 5.78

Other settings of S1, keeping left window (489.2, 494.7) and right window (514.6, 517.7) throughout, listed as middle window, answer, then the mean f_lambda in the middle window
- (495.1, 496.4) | 0.05 mag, 5.96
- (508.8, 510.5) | 0.19 mag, 5.04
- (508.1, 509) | 0.17 mag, 5.13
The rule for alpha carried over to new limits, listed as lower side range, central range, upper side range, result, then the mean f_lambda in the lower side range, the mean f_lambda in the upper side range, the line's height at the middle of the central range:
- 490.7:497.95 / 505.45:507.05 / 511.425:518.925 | 0.48 nm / 6.14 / 5.68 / 5.88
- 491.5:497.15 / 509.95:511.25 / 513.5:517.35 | 0.11 nm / 6.13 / 5.84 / 5.9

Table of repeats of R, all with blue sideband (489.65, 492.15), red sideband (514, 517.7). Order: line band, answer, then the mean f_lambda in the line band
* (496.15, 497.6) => 0.08 nm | 5.89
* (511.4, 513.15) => 0.18 nm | 5.31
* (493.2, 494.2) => 0.00 nm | 6.27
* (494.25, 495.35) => 0.02 nm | 6.12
